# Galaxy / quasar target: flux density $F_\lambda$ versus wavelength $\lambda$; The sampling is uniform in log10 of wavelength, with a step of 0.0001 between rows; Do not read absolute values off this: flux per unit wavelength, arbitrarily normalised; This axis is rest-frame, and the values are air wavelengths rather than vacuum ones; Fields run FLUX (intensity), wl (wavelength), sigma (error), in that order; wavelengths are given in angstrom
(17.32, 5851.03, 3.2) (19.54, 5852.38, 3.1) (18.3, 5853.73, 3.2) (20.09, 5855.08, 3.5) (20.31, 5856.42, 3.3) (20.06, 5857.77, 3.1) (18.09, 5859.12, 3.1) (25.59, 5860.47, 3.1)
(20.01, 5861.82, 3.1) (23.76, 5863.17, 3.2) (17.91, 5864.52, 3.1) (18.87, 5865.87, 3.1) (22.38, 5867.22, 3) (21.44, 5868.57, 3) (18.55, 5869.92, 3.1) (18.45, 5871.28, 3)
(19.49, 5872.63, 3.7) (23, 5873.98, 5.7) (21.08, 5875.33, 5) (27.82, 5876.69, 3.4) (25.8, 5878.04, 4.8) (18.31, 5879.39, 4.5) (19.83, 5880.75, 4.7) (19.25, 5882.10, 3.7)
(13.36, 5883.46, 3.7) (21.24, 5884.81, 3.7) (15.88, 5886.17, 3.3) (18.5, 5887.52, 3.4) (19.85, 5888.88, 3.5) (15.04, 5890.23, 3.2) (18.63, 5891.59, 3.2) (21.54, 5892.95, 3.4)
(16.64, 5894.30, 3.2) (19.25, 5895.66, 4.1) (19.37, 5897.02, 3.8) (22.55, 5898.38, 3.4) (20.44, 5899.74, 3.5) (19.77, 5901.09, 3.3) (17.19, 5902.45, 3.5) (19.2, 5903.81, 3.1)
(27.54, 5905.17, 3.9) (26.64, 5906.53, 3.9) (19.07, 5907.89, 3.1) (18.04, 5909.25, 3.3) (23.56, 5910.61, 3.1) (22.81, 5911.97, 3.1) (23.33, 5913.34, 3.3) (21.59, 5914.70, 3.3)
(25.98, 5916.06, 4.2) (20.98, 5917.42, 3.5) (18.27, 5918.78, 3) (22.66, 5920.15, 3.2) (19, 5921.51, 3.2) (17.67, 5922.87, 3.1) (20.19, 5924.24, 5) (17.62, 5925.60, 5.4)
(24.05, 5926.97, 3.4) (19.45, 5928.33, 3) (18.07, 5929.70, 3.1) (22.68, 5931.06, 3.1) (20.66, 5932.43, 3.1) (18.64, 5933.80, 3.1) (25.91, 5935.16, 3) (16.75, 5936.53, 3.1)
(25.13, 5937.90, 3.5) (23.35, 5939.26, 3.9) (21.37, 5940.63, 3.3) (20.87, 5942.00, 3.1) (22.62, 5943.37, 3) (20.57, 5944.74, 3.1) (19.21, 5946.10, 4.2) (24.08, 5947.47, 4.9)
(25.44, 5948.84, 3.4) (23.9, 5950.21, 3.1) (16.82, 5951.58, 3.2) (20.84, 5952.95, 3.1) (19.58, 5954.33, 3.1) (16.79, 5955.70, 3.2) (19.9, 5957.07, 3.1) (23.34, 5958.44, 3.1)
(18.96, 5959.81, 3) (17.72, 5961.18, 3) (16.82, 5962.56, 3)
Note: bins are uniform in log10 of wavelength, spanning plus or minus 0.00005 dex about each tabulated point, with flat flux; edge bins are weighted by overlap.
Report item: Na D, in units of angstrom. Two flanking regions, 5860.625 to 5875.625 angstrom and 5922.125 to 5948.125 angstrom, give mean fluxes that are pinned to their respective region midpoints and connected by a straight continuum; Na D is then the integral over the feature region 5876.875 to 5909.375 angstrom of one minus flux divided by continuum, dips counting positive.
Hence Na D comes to 1.4 angstrom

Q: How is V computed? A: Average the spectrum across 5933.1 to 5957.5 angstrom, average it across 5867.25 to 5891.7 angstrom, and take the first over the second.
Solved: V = 1.07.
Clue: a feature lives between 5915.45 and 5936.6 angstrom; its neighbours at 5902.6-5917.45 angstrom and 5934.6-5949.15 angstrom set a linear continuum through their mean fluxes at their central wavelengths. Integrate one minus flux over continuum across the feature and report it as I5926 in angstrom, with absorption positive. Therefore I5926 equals 1.6 angstrom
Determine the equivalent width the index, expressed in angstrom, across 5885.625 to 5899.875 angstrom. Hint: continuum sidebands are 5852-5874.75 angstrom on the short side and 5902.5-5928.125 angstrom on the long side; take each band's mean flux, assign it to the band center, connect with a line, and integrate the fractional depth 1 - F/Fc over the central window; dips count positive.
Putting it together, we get 1.44 angstrom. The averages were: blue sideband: 20.4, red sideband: 21.4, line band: 18.8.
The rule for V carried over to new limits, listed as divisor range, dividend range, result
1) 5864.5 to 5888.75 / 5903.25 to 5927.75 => 1.07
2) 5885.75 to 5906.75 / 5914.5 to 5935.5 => 1.05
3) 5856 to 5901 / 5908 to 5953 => 1.06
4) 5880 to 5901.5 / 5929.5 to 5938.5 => 1.13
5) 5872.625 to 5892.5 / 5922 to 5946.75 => 1.05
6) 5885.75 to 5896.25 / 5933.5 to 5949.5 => 1.21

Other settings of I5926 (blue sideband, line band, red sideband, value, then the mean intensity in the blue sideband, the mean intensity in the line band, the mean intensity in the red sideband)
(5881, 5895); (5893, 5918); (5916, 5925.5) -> -2.8 angstrom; 18.1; 21.3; 20.2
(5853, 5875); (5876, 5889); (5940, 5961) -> 0.3 angstrom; 20.4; 20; 20.9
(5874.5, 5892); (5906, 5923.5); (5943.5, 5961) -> -1.2 angstrom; 19.6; 21.5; 20.8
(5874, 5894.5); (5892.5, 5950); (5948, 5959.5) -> -2.6 angstrom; 19.7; 21.2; 20.8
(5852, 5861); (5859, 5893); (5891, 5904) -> -0.5 angstrom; 20.2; 20.1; 19.5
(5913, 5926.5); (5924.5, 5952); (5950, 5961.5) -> -1.7 angstrom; 20.7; 21.4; 19.7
